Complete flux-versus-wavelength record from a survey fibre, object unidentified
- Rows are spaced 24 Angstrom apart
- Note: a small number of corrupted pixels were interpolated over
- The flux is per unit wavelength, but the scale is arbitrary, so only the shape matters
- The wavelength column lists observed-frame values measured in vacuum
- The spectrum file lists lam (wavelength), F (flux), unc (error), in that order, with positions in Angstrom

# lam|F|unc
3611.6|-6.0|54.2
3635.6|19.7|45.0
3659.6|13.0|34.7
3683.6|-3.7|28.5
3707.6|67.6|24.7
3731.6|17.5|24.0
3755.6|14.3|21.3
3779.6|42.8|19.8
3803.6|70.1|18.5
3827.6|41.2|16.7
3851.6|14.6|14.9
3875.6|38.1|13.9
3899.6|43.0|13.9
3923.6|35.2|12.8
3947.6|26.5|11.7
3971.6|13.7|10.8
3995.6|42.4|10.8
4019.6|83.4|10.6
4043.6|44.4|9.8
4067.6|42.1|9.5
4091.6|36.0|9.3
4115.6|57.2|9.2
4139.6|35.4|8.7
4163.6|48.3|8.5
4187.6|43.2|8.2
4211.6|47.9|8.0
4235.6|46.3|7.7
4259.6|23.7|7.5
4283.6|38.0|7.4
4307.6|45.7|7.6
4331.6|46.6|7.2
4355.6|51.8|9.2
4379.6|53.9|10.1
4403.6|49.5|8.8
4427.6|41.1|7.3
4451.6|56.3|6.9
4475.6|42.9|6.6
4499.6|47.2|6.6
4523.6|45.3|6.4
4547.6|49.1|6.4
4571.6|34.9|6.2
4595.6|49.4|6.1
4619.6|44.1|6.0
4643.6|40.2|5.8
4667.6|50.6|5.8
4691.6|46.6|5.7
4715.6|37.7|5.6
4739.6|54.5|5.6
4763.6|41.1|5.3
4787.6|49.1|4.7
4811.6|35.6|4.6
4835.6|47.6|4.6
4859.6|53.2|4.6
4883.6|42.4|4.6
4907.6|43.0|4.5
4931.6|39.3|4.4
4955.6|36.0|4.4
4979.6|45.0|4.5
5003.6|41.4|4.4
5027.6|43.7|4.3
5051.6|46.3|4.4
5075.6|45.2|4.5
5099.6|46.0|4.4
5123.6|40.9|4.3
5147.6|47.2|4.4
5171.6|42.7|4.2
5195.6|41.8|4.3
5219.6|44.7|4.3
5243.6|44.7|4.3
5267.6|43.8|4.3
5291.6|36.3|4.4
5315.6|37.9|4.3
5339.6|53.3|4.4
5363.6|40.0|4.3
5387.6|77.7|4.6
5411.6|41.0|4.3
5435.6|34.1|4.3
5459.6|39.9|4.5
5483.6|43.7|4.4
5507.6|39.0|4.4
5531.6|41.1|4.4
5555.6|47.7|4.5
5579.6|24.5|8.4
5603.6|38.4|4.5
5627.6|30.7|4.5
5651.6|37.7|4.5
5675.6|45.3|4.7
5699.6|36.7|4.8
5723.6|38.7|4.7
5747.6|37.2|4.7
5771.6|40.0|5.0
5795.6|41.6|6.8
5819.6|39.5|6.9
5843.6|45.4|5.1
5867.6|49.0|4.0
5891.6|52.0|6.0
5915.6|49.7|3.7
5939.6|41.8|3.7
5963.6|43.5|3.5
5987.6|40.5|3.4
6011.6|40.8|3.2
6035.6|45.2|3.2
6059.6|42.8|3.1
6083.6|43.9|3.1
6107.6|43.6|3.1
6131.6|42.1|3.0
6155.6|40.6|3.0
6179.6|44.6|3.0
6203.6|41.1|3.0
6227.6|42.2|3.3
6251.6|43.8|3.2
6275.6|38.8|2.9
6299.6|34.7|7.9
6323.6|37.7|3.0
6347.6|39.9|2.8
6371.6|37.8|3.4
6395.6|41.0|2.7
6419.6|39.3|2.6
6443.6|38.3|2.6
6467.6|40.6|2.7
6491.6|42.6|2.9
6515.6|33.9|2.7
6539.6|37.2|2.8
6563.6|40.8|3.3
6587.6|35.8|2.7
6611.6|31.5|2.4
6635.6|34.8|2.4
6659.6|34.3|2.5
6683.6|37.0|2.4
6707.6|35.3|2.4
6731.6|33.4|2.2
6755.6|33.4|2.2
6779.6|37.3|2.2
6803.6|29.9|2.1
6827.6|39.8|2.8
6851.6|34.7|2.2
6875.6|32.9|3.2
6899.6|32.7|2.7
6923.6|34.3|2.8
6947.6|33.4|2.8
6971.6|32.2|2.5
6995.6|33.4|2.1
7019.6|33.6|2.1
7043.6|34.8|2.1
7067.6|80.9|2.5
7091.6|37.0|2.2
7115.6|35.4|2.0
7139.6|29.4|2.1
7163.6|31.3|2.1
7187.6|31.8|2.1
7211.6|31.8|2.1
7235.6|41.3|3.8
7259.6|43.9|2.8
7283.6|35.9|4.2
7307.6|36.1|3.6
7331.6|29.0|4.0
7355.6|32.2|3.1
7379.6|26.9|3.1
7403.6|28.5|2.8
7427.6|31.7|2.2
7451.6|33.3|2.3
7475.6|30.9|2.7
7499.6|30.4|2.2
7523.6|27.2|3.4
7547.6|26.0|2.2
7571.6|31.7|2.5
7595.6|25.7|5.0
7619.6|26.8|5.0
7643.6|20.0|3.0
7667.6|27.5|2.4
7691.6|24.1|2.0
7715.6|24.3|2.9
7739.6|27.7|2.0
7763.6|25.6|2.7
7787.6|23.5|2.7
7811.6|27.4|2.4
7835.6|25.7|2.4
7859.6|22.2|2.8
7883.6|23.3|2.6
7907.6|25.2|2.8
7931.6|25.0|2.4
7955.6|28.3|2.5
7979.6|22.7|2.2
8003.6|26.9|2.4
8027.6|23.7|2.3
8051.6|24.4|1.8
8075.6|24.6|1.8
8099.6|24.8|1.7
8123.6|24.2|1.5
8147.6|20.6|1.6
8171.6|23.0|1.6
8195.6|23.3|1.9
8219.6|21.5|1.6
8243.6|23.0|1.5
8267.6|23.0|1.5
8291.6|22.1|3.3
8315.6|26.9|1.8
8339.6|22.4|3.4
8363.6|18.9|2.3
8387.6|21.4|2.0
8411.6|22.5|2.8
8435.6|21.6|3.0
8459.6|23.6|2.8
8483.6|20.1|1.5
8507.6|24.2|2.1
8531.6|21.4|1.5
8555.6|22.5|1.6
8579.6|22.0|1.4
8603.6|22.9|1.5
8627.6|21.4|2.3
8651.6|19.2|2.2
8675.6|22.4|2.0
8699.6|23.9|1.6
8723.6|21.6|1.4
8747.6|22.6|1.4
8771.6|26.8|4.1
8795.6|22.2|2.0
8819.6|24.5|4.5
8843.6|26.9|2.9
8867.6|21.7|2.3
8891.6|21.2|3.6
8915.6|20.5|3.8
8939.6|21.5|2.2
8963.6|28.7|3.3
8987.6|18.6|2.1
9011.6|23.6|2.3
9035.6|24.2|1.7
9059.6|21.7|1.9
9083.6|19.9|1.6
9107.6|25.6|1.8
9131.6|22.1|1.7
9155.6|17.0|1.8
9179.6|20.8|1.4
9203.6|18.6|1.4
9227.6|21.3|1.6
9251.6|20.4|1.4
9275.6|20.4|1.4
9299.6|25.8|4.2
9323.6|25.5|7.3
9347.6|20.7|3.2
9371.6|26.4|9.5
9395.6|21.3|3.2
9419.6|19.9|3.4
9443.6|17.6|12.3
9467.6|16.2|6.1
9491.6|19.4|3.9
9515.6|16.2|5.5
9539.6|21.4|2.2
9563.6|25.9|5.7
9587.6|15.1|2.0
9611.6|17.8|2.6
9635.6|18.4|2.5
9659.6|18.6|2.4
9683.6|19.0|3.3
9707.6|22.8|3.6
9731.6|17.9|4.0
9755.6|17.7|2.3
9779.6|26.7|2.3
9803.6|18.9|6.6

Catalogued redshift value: 0.077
